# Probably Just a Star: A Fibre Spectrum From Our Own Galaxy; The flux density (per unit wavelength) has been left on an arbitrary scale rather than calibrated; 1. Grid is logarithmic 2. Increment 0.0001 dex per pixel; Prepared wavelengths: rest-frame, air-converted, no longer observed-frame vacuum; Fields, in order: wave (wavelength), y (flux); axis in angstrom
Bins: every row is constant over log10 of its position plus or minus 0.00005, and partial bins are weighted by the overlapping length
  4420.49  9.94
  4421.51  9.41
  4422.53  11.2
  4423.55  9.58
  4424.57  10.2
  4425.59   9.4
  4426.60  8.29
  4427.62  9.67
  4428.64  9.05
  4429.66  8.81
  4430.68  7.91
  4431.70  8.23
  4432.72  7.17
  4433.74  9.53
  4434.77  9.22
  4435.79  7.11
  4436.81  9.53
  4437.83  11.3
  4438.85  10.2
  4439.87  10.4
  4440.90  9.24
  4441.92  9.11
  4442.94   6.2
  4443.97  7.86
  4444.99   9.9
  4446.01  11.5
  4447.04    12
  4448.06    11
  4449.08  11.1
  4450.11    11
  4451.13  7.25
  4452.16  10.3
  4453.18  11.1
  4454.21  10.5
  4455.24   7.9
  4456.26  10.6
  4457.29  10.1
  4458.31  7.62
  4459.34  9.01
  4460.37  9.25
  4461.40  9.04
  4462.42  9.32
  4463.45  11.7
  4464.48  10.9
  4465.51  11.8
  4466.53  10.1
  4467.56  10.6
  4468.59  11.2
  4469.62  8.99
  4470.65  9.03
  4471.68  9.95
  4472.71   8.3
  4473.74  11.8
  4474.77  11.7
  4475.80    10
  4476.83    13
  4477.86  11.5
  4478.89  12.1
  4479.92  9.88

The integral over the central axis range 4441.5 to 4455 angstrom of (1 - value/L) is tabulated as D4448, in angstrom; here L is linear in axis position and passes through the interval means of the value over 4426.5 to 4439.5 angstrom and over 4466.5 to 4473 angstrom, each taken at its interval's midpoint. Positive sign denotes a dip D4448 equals -0.8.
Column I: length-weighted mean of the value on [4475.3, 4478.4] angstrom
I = 11.5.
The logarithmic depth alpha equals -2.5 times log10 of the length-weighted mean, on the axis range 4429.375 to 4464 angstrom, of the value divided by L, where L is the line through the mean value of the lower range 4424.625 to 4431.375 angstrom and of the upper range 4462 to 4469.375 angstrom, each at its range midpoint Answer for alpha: 0.04 mag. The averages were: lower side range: 8.94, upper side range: 10.8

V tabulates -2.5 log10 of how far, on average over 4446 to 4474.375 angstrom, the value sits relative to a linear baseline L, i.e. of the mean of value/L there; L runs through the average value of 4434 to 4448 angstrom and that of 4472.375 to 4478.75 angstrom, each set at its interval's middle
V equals 0.04 mag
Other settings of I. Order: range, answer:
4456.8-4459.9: 8.91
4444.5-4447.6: 11.1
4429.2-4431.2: 8.35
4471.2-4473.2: 9.12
